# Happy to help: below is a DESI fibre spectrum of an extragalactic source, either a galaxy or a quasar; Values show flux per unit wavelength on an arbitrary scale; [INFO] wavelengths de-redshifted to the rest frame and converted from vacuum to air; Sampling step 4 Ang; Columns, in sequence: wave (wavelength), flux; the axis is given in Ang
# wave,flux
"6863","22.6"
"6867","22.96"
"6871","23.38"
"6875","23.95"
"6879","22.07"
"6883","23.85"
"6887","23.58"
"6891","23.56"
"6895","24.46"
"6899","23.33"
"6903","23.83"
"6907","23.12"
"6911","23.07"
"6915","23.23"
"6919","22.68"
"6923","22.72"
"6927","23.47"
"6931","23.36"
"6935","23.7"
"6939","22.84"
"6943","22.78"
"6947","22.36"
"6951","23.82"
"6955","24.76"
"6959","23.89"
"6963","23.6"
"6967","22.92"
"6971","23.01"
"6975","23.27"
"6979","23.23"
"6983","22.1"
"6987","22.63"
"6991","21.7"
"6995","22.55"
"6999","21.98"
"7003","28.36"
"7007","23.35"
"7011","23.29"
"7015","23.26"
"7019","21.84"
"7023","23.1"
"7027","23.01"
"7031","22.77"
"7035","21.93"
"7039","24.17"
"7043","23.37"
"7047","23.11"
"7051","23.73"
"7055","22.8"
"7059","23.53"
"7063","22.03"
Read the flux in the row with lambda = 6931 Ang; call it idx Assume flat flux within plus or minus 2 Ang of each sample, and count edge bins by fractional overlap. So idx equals 23.36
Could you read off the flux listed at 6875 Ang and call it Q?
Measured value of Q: 23.95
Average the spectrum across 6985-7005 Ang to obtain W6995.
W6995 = 23.4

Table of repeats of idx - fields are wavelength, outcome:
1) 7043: 23.37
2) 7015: 23.26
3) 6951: 23.82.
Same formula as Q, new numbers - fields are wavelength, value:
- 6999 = 21.98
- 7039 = 24.17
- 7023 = 23.1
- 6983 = 22.1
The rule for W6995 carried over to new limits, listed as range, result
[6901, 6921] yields 23.2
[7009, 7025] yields 22.9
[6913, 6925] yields 22.9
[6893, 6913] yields 23.6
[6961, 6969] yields 23.3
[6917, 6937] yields 23.2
